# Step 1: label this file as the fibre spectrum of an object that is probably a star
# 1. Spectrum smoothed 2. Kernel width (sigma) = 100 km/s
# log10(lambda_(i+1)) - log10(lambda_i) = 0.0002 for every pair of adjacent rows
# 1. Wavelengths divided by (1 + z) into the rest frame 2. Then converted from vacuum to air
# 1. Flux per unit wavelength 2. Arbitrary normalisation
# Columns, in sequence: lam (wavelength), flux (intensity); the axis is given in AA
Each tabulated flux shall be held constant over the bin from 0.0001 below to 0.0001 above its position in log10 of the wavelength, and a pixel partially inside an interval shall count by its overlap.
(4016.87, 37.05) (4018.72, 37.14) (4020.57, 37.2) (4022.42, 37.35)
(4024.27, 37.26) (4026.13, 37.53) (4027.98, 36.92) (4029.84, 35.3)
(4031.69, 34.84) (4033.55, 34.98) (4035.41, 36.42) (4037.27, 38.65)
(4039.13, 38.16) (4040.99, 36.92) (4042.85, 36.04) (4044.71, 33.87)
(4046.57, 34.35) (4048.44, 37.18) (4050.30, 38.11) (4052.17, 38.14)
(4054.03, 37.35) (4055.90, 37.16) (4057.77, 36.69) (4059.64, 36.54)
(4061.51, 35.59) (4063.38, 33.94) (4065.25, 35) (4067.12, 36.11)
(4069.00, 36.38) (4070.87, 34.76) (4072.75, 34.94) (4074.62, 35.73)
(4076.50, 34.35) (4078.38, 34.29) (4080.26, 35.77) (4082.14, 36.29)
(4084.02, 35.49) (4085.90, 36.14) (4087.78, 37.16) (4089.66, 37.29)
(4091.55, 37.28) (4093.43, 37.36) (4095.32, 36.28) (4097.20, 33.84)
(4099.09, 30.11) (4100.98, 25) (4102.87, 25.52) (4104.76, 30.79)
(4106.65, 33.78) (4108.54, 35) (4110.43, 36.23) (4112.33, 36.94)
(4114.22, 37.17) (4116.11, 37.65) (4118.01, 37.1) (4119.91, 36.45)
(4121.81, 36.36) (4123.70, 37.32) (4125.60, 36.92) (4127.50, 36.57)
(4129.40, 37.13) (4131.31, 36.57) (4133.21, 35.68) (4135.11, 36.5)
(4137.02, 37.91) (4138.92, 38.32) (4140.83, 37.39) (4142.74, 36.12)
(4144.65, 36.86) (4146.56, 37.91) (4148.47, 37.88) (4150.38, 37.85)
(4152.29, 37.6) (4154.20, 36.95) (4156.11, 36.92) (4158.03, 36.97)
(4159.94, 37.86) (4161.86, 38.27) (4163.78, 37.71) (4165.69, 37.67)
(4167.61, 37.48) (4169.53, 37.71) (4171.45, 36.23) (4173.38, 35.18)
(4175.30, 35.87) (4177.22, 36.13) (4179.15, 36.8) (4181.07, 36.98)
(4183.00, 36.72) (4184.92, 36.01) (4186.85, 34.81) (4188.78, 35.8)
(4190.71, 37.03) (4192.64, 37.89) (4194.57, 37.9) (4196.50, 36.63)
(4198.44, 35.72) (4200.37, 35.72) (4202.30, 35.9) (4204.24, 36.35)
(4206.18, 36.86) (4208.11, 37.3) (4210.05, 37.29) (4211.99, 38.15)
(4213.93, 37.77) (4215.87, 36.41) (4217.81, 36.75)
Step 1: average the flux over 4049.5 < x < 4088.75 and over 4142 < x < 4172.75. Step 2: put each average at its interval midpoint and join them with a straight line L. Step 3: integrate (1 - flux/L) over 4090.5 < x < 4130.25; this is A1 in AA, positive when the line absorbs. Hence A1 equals 2.0 AA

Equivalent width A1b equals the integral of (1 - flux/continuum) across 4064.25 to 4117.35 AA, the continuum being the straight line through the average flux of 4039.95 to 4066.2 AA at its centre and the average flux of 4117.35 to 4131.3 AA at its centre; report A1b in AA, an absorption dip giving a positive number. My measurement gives 2.6 AA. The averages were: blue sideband 36.2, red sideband 36.8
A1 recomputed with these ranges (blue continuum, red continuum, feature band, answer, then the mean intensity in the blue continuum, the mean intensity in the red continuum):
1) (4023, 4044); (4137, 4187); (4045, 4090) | 0.9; 36.6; 37.1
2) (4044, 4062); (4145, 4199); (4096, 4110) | 2.2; 36.6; 37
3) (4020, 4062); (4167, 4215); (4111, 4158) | -0.6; 36.6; 36.6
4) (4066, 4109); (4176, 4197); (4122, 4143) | -0.9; 34.3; 36.6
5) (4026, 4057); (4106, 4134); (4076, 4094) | 0.2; 36.6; 36.5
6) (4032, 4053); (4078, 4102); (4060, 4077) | 0.1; 36.6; 34.8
